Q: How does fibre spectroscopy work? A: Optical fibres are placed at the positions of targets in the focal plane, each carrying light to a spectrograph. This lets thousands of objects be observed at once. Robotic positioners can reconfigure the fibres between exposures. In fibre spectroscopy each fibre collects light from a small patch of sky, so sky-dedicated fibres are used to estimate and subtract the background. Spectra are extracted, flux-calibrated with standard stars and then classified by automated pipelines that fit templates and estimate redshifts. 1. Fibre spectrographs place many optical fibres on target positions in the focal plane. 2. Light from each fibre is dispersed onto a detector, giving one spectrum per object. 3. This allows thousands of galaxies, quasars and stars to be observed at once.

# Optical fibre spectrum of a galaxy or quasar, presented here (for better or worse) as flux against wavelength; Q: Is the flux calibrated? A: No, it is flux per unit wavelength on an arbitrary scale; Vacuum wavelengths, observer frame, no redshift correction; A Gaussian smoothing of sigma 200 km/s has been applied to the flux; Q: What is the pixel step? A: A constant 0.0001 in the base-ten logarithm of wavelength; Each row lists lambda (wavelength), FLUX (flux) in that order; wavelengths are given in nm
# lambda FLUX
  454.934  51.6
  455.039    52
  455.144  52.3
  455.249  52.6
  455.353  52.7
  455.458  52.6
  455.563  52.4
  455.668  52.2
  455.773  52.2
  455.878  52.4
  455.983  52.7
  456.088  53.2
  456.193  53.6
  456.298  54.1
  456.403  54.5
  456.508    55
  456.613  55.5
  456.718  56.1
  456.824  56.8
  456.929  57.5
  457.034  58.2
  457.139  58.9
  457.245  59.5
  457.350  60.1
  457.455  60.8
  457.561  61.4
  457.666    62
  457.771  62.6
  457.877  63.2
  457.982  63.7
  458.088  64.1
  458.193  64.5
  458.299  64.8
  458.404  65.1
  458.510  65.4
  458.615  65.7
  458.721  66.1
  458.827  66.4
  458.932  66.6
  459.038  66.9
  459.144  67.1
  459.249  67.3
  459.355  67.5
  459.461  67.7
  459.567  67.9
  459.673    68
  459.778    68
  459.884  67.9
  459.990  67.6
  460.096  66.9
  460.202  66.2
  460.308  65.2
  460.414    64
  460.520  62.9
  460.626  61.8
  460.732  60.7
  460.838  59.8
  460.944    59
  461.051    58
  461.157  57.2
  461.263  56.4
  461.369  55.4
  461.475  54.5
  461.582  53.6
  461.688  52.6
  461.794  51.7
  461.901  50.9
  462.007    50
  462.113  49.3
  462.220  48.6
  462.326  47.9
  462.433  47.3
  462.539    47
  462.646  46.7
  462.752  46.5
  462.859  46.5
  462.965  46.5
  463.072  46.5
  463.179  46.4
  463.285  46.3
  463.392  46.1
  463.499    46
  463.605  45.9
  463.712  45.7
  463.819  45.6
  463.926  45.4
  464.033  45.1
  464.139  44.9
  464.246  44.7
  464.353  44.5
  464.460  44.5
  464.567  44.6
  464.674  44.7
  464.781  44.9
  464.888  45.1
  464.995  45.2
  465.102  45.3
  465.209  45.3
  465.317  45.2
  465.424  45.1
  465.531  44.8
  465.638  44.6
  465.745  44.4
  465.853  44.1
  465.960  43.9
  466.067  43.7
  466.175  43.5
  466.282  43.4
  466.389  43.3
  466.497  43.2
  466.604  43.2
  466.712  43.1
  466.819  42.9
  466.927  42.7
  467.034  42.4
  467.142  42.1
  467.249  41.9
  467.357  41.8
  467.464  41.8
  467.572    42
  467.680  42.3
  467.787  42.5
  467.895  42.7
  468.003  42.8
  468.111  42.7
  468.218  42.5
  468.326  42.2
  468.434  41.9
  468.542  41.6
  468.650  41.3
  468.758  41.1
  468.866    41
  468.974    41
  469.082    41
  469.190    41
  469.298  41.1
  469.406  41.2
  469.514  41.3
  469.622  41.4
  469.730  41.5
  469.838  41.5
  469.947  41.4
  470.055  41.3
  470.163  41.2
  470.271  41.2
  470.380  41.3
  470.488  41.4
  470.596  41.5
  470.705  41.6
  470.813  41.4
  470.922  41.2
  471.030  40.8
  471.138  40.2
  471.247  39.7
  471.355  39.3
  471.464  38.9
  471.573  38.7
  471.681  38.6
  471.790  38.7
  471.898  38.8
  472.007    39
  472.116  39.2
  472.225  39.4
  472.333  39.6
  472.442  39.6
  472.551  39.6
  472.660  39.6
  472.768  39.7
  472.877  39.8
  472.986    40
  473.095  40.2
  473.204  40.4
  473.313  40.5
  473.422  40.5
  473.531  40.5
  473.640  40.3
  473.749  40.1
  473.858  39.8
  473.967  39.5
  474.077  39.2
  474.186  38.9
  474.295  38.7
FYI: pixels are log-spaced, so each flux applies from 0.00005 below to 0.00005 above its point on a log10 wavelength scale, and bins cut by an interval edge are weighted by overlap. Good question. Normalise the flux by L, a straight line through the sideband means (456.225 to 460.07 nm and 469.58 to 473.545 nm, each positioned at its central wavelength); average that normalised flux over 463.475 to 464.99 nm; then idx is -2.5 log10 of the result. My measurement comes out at 0.17 mag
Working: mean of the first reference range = 62.9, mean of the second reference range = 40.2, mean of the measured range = 45.1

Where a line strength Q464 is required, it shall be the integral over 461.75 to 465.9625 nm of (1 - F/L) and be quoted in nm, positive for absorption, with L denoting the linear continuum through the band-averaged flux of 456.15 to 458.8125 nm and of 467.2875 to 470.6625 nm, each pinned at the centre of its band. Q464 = 0.33 nm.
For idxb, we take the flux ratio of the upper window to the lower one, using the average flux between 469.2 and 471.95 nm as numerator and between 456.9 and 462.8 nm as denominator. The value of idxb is 0.7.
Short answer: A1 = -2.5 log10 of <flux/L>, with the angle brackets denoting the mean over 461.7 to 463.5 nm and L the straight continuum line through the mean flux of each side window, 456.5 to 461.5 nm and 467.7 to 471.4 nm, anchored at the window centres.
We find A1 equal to 0.16 mag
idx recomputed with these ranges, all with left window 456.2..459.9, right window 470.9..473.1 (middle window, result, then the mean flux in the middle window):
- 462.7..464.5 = 0.17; 45.7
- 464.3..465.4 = 0.15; 44.9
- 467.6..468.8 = 0.09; 42.1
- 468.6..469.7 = 0.08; 41.2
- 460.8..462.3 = 0.06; 53.9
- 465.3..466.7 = 0.13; 44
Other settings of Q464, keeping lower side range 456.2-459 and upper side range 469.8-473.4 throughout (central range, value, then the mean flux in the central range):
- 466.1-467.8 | 0.16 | 42.7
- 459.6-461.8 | -0.18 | 61.1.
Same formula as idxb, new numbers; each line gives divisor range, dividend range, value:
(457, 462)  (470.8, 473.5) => 0.64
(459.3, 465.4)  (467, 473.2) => 0.78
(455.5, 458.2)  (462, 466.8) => 0.79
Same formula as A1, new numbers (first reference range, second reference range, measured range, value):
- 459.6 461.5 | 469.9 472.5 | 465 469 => 0.139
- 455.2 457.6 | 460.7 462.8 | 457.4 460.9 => -0.203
